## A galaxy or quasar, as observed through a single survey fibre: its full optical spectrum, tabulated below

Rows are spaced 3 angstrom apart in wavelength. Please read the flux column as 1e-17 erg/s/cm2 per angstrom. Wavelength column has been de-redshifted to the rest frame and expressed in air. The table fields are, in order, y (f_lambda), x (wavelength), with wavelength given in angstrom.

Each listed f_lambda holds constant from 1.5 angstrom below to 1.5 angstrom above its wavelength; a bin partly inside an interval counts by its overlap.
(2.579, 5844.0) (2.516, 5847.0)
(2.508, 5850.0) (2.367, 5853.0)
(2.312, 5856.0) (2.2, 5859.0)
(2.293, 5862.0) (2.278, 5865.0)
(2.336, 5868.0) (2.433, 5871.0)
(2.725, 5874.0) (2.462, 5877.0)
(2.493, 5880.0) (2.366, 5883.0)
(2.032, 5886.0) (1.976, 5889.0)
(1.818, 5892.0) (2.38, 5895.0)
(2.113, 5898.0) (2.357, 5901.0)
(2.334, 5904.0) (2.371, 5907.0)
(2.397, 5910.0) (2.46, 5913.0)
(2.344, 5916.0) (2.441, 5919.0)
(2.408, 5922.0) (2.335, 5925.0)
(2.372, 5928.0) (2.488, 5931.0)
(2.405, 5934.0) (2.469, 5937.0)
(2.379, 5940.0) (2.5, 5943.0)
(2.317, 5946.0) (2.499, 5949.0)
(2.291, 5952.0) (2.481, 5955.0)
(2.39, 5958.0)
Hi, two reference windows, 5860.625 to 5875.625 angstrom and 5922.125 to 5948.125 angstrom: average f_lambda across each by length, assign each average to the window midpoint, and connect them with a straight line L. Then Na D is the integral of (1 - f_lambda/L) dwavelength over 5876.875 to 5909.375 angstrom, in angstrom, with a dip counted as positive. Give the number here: 2.3 angstrom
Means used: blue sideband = 2.41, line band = 2.24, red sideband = 2.41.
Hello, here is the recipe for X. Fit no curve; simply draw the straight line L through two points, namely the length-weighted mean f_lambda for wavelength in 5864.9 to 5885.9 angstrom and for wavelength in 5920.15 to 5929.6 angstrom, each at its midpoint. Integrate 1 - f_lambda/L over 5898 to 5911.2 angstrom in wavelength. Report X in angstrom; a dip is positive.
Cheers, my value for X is 0.33 angstrom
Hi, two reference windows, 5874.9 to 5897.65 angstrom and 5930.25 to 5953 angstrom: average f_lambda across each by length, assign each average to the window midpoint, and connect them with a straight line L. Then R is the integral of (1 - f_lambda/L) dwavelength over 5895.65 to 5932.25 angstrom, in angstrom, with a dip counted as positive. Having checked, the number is -0.7 angstrom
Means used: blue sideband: 2.23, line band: 2.37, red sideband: 2.42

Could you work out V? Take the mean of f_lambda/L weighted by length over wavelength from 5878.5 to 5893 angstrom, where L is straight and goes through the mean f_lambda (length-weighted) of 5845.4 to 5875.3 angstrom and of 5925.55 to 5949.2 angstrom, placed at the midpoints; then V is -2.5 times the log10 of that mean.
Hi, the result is 0.12 mag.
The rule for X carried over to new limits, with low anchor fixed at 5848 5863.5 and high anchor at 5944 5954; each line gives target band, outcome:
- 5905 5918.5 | -0.2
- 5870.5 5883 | -0.9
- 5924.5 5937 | -0.2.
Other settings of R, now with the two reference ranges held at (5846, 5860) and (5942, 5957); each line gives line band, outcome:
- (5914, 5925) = 0.06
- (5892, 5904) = 0.83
